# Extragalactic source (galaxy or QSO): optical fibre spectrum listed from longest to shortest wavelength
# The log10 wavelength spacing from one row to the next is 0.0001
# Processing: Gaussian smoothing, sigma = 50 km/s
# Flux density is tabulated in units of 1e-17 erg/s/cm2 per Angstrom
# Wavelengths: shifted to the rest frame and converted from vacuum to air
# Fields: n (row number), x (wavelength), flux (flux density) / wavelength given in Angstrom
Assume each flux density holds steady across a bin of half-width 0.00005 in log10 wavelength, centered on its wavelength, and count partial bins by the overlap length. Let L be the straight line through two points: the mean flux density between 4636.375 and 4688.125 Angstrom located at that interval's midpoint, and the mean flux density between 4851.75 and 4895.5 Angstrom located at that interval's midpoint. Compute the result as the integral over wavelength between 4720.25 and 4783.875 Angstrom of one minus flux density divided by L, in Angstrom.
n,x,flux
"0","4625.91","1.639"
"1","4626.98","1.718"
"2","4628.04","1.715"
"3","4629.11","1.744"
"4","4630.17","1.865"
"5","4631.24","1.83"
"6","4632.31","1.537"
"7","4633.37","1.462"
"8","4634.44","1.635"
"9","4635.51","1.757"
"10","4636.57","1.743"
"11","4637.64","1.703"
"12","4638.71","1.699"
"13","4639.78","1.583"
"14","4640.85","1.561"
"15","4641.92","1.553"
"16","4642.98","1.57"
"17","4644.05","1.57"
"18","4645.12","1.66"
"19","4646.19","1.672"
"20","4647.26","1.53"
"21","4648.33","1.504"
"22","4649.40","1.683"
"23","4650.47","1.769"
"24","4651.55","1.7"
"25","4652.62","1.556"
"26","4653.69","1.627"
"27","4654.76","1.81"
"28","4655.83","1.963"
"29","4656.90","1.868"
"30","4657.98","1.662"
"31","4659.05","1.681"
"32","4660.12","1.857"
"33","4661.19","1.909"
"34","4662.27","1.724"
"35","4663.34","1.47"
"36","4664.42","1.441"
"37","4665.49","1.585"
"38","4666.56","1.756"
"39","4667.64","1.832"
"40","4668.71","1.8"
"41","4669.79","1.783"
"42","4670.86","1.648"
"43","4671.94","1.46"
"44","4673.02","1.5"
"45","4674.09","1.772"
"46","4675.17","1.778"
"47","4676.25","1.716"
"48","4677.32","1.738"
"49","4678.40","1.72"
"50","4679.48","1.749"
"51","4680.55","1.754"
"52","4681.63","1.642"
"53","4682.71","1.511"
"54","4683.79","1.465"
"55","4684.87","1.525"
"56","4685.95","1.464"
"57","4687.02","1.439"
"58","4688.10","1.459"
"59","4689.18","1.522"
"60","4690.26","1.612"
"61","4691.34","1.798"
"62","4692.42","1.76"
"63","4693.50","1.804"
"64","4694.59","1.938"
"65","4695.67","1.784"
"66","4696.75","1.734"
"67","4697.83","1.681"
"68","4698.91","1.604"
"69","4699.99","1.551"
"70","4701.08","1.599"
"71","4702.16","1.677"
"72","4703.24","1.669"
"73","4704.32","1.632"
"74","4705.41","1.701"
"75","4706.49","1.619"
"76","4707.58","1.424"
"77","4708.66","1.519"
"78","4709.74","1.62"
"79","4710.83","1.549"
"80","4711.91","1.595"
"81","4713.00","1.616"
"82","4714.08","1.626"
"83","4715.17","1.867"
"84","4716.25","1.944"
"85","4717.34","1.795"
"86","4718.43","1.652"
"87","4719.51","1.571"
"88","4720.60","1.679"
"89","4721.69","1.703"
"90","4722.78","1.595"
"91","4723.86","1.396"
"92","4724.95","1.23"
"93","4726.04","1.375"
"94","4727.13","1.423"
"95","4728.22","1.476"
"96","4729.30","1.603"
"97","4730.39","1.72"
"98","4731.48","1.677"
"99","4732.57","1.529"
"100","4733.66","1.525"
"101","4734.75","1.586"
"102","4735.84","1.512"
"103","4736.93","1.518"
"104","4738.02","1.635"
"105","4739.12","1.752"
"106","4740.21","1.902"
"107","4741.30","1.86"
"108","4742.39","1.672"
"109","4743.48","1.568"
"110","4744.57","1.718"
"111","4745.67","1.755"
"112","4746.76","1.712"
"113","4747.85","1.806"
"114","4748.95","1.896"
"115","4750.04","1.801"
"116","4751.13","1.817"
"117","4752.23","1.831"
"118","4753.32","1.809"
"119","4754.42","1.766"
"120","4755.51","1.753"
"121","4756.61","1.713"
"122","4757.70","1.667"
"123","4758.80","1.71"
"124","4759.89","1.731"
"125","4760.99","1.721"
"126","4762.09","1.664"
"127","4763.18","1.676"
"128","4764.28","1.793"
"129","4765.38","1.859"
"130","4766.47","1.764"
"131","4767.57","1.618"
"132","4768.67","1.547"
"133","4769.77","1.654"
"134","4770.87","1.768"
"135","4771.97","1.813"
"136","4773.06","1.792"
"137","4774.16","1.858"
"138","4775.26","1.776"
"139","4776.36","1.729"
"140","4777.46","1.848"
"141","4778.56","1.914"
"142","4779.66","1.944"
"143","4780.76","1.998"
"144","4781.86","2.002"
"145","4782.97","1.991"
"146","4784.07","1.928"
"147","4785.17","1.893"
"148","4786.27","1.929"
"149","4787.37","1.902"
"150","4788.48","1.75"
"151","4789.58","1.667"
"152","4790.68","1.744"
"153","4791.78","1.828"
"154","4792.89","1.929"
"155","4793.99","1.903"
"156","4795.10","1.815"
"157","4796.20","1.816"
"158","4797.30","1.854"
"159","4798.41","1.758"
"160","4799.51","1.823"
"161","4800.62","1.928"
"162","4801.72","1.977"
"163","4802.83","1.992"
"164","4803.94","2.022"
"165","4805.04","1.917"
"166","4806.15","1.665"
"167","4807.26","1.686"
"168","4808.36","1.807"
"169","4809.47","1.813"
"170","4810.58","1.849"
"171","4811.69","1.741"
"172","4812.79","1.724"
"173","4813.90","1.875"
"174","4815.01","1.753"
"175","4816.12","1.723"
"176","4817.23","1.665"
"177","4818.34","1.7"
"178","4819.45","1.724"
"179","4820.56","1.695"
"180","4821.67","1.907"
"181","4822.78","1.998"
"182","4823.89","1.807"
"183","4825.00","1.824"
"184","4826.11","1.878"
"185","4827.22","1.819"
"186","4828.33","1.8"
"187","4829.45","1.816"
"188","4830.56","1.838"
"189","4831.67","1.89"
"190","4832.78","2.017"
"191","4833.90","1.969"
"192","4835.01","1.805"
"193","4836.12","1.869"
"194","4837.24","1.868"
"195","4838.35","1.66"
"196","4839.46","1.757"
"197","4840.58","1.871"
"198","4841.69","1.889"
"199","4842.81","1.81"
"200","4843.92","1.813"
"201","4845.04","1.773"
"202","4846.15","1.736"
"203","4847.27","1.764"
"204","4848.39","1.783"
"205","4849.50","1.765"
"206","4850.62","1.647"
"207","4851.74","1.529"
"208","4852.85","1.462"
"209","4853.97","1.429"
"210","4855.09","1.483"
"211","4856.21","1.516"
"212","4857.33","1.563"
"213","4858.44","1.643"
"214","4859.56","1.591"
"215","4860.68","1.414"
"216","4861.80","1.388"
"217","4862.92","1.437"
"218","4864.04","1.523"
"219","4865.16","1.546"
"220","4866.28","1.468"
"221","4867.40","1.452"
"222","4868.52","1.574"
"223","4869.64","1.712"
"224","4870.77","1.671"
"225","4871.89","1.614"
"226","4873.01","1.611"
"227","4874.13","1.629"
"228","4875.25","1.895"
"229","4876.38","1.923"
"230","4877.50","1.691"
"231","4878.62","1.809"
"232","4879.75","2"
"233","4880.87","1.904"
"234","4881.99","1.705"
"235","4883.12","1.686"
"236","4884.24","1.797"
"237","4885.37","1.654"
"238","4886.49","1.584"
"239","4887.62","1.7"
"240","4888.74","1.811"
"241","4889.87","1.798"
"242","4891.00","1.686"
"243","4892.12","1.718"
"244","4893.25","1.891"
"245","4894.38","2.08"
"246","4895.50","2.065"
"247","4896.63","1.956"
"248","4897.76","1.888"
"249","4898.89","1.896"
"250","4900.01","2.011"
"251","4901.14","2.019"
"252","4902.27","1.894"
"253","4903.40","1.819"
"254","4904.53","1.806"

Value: -2.0 Angstrom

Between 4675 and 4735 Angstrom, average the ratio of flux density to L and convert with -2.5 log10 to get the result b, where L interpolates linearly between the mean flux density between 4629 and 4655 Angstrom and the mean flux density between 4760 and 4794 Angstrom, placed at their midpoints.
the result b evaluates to 0.07 mag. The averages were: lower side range 1.65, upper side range 1.81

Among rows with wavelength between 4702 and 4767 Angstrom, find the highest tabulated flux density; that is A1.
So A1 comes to 1.944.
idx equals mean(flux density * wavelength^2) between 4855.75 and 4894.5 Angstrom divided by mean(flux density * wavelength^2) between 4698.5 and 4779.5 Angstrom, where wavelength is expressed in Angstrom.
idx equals 1.1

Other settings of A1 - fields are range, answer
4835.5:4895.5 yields 2.08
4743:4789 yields 2.002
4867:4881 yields 2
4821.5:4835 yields 2.017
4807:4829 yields 1.998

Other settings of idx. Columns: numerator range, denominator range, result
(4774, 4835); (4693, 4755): 1.15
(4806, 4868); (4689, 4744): 1.10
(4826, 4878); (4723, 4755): 1.07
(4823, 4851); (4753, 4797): 1.04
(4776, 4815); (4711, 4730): 1.20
